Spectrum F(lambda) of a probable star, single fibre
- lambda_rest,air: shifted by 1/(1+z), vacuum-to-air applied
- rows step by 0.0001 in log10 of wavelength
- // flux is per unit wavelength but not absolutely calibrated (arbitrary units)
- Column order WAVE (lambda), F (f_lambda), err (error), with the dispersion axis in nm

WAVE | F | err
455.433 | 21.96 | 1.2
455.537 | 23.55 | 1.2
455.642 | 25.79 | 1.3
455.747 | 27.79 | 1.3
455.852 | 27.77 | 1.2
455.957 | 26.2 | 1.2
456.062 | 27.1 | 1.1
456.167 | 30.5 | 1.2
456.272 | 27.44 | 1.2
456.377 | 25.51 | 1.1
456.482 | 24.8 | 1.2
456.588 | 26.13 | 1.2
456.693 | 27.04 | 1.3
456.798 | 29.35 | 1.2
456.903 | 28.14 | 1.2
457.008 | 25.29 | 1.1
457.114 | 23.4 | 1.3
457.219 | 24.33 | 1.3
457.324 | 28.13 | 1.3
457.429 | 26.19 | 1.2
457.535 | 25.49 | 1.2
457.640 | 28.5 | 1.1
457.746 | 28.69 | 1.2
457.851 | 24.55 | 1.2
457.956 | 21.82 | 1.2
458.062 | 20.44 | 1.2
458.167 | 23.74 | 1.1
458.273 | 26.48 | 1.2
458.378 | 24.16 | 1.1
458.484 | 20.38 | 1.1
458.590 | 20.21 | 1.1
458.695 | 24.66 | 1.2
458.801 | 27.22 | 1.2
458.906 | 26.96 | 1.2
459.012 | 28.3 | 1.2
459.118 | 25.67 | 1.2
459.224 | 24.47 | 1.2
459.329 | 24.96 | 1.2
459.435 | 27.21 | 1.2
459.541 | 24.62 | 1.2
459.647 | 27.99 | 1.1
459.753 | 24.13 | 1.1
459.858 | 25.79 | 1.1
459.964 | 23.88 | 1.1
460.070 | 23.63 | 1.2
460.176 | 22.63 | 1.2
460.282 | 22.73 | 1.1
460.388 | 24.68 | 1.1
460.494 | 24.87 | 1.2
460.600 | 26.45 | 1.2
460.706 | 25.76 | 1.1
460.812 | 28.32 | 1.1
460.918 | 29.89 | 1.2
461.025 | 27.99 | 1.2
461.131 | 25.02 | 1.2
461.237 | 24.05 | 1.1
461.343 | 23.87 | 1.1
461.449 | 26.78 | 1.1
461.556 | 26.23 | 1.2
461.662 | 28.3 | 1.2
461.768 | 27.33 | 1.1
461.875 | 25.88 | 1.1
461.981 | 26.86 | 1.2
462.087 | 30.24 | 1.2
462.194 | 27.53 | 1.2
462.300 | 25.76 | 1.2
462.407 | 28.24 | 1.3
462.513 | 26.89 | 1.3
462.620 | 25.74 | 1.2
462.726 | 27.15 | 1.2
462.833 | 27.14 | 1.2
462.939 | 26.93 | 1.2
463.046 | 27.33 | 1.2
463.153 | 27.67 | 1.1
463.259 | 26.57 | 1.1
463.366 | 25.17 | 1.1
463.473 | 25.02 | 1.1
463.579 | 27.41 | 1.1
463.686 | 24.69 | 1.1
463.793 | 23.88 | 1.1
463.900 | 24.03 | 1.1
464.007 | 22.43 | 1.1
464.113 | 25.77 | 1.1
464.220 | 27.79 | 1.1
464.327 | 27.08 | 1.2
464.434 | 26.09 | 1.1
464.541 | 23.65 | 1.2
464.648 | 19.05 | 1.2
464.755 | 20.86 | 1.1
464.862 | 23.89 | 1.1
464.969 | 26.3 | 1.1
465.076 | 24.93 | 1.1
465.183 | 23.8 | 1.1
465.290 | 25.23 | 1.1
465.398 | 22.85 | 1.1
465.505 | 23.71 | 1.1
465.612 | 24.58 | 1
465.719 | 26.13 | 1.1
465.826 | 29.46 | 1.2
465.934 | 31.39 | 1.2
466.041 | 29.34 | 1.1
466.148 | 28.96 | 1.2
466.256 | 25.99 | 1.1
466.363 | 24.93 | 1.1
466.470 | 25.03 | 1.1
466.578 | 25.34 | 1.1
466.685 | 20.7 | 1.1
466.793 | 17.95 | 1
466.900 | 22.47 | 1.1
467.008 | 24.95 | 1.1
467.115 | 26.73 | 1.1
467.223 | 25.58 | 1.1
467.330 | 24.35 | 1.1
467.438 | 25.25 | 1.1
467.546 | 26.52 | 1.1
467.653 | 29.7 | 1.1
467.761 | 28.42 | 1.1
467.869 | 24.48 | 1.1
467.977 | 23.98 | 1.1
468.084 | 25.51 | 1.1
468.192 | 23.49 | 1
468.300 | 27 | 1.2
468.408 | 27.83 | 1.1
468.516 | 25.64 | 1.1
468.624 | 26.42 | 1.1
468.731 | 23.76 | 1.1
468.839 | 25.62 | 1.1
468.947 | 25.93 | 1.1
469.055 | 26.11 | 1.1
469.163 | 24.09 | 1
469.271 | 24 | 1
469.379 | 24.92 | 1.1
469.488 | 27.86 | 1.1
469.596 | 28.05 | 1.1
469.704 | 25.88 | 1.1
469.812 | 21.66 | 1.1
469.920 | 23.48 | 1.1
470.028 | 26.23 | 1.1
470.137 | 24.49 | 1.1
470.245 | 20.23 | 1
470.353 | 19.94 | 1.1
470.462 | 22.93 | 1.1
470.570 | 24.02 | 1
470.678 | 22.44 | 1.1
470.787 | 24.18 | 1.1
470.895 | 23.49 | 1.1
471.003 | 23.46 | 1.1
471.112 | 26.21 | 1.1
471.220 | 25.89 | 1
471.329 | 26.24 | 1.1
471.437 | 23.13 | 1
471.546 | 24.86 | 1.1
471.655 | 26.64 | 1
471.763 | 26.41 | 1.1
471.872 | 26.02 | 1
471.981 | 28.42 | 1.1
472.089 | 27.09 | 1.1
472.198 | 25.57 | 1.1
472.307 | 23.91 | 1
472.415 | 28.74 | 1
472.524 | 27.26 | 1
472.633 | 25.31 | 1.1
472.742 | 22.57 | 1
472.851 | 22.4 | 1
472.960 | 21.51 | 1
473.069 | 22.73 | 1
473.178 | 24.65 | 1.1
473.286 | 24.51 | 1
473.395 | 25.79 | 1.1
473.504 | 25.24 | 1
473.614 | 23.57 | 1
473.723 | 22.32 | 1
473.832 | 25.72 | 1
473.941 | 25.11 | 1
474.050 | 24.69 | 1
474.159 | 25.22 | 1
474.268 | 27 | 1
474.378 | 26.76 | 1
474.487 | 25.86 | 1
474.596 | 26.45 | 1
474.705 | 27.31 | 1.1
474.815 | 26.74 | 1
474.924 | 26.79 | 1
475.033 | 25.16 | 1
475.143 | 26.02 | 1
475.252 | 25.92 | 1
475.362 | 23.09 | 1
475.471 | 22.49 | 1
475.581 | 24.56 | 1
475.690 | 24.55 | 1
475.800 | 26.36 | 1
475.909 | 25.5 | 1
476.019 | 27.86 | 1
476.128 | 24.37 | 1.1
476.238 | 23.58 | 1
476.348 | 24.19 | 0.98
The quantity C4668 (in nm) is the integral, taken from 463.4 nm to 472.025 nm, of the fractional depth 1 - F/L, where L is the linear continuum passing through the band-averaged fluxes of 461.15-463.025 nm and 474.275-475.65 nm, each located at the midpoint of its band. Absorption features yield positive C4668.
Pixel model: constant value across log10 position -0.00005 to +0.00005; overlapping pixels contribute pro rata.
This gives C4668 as 0.40 nm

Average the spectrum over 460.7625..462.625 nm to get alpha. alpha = 27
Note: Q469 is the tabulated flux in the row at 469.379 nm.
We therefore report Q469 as 24.92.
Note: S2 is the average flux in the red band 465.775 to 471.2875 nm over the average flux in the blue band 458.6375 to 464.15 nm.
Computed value 0.97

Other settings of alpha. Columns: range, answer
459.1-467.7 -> 25.6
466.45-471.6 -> 24.7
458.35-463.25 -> 25.9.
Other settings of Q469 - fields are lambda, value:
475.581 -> 24.56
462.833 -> 27.14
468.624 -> 26.42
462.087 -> 30.24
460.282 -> 22.73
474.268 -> 27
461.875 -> 25.88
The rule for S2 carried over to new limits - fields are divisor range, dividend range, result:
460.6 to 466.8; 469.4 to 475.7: 0.96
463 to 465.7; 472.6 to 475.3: 1.01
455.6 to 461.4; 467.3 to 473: 0.98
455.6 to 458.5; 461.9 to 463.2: 1.05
